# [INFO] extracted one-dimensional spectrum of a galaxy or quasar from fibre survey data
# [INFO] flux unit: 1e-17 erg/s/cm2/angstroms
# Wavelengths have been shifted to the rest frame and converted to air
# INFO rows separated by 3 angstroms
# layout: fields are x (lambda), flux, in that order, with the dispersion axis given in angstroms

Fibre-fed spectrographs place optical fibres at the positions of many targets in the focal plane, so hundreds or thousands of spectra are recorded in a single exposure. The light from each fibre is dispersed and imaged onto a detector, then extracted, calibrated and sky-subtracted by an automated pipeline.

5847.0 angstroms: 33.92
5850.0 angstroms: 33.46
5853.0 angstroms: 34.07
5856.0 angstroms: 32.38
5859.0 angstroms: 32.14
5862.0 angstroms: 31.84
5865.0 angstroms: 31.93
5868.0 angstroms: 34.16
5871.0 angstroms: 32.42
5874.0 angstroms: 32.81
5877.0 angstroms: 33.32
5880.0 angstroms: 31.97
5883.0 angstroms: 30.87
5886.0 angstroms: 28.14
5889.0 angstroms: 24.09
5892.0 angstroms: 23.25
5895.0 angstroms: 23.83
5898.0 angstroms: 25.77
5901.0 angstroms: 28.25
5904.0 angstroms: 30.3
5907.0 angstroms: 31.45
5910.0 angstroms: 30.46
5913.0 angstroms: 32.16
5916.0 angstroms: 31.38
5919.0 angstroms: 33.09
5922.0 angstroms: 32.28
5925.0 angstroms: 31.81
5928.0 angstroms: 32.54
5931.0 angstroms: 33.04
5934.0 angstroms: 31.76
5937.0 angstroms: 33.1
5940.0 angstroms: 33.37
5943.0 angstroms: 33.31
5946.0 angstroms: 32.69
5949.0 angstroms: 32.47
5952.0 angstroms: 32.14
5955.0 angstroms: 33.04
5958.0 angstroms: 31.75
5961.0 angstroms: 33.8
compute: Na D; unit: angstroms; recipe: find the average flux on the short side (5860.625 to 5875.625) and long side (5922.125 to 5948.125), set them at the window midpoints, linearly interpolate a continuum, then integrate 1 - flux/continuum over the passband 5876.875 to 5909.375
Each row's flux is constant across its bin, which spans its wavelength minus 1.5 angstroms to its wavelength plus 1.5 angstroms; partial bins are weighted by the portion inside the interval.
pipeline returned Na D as 4.5 angstroms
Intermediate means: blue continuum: 32.6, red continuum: 32.7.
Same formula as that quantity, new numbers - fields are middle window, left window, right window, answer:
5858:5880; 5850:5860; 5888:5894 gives -2.5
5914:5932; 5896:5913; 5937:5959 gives -0.9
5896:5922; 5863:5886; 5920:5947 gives 1.7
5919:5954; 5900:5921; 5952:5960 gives -0.8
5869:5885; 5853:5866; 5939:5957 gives 0.1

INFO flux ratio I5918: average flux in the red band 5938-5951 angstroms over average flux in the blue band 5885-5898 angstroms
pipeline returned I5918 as 1.33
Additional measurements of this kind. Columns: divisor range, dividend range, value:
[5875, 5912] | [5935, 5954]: 1.15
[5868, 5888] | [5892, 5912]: 0.89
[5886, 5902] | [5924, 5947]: 1.30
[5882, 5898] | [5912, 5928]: 1.24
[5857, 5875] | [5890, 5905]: 0.80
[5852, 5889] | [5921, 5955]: 1.03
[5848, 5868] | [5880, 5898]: 0.81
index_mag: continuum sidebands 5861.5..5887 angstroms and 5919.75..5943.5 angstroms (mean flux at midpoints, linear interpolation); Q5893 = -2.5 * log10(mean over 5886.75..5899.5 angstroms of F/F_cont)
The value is 0.30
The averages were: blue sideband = 32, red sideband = 32.6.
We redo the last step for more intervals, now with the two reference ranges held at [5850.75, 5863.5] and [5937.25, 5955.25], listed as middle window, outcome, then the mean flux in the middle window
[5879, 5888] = 0.10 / 29.9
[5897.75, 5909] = 0.12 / 29.4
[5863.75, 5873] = -0.01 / 32.9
